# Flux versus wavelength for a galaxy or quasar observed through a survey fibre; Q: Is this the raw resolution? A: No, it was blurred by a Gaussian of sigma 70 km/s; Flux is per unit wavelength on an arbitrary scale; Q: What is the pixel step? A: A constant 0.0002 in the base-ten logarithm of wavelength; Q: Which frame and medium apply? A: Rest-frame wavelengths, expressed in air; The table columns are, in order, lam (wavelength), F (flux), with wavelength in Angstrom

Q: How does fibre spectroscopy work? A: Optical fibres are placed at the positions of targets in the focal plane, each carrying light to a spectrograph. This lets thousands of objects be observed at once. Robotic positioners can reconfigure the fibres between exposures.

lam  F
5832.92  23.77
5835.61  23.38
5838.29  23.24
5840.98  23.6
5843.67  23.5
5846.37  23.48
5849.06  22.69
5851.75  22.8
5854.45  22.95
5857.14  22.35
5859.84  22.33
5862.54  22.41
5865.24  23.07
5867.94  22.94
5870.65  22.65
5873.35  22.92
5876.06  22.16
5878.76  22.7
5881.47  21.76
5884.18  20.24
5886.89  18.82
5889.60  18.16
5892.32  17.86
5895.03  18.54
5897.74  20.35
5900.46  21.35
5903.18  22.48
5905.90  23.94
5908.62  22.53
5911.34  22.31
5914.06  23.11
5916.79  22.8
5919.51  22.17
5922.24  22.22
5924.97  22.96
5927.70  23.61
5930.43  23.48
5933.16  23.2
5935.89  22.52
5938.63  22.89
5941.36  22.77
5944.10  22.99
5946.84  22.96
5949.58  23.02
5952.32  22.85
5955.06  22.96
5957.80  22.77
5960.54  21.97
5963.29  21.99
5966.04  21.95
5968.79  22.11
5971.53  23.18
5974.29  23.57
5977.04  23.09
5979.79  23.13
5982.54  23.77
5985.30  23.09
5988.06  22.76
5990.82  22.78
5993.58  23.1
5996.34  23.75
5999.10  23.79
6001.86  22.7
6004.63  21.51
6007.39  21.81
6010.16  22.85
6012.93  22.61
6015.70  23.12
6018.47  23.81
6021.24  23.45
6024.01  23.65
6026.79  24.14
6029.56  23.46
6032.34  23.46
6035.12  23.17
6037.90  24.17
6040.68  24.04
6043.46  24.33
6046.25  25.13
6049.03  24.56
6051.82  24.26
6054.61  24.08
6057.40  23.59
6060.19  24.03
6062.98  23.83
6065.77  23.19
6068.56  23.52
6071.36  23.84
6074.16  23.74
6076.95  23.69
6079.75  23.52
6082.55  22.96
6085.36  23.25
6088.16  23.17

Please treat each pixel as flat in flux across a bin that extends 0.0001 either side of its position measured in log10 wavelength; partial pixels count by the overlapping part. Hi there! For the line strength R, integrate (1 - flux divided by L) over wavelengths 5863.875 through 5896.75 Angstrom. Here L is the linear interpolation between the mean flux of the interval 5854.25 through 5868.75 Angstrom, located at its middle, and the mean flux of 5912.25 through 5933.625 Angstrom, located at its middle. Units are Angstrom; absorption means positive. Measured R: 2.54 Angstrom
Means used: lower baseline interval 22.7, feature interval 21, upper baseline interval 22.9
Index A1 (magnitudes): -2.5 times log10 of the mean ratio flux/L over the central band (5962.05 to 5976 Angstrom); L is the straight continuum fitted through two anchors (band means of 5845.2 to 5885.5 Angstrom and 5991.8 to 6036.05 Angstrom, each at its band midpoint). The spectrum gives 0.018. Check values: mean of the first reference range 22.5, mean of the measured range 22.6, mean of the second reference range 23.1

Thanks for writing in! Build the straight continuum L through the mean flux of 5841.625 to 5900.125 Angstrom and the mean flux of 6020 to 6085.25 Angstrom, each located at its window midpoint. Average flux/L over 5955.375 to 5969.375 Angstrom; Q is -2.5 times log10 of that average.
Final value 0.03 mag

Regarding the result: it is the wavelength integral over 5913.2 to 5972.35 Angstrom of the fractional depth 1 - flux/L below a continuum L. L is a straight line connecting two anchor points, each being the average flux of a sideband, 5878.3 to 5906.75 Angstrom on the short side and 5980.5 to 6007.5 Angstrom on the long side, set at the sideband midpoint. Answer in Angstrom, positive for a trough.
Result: -2.91 Angstrom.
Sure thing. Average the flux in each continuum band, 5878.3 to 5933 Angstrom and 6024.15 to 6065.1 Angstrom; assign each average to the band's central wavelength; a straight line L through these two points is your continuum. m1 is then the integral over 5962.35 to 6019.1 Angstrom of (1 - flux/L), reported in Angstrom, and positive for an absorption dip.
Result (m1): 0.45 Angstrom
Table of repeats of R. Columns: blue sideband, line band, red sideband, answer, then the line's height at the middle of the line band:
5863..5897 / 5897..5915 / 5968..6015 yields -0.7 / 21.5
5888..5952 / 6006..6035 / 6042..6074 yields 0.3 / 23.5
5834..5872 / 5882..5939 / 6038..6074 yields 3.9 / 23.3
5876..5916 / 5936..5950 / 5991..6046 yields -0.6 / 21.9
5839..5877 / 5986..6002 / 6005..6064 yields 0.2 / 23.5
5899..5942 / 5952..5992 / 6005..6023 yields 0.1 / 22.8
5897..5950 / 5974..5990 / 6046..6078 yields 0.0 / 23.2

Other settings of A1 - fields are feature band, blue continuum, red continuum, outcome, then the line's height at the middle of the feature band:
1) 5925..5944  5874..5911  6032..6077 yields -0.07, 21.7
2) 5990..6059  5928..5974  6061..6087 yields -0.01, 23.2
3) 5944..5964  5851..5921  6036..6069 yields 0.00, 22.7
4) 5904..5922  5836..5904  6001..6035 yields -0.03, 22.2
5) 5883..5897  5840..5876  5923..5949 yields 0.22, 22.9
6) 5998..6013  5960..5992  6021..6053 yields 0.04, 23.4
